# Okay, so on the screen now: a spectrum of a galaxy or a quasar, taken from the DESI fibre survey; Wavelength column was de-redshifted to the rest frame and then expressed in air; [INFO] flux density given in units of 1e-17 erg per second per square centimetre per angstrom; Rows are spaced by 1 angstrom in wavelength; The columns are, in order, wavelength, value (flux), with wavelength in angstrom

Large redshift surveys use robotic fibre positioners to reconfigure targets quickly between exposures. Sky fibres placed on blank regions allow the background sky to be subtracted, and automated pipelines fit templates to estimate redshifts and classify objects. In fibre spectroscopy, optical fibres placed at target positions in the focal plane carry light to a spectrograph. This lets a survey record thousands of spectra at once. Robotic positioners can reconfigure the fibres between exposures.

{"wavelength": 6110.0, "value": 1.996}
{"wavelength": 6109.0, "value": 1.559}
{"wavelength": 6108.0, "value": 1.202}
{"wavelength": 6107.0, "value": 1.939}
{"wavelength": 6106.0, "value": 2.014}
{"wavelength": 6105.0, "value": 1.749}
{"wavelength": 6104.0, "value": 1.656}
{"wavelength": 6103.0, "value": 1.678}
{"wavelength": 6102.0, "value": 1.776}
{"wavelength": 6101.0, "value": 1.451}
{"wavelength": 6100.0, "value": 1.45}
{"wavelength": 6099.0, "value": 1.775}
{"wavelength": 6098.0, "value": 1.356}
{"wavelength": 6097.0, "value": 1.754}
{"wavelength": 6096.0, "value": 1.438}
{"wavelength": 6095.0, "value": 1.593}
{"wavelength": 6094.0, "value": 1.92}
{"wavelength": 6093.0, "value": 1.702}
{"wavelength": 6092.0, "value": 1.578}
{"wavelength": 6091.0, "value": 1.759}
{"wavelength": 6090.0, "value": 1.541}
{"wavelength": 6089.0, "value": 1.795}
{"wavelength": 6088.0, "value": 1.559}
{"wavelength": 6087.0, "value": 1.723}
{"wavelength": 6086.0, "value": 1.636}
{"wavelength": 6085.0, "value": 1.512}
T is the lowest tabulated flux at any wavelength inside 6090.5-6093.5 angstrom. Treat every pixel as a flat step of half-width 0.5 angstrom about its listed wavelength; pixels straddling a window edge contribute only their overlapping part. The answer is 1.578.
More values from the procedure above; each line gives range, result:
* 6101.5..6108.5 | 1.202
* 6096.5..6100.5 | 1.356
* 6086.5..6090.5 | 1.541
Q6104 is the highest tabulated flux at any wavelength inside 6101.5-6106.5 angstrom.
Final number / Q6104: 2.014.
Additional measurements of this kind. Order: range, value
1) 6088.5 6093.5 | 1.795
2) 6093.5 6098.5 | 1.92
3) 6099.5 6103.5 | 1.776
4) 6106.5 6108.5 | 1.939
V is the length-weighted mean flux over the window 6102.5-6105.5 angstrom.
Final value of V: 1.69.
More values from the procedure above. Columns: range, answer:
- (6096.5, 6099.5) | 1.63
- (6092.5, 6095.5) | 1.74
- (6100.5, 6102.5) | 1.61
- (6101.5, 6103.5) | 1.73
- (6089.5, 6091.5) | 1.65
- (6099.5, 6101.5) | 1.45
